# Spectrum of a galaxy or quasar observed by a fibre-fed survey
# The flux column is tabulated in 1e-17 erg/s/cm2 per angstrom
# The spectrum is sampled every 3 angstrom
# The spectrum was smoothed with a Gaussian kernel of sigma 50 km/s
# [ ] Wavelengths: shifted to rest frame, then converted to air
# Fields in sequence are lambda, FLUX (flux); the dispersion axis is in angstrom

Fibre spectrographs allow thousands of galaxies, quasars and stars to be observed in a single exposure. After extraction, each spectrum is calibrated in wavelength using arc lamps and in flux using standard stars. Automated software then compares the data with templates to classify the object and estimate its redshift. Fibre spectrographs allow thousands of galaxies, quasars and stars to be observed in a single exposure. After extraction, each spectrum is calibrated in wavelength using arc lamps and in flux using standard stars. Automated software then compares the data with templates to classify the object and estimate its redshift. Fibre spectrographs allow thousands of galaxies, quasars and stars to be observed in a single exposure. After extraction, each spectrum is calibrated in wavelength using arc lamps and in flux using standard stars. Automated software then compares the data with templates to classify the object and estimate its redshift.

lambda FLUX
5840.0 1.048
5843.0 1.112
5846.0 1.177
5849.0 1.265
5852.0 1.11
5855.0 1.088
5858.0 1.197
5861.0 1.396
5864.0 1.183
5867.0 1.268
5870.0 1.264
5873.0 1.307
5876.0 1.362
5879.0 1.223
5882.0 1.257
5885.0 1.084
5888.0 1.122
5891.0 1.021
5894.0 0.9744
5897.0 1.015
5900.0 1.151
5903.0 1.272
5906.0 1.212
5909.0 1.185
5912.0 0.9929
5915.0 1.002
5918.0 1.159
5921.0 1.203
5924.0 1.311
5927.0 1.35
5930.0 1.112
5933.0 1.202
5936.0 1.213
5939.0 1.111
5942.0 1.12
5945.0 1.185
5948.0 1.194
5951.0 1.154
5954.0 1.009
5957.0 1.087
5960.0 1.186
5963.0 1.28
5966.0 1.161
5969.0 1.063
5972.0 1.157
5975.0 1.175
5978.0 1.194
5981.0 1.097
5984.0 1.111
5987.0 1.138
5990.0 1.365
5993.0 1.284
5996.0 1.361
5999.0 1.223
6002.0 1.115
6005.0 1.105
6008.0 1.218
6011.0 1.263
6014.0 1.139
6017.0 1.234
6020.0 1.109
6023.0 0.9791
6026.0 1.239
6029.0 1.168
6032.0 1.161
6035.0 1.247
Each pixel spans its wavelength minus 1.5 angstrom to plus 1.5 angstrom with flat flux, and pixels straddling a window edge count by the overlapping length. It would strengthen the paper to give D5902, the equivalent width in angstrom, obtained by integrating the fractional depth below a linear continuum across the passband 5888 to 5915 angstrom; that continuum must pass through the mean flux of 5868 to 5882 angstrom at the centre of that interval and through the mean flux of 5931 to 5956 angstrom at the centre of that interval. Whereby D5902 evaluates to 2.9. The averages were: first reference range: 1.28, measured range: 1.1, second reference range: 1.15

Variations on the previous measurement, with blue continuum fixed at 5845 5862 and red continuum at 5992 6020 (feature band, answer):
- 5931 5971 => 1.83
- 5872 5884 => -0.76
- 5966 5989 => 1.28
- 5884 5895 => 1.38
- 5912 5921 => 0.88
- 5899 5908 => -0.08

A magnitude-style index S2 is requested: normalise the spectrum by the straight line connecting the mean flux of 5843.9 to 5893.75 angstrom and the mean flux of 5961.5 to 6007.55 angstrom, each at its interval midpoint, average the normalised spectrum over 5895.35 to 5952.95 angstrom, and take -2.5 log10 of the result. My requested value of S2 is 0.029 mag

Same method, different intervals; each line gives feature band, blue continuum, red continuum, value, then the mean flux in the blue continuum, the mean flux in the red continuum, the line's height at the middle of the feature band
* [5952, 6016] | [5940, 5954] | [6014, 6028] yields -0.03 mag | 1.14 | 1.14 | 1.14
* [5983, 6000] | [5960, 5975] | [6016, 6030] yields -0.09 mag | 1.17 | 1.14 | 1.16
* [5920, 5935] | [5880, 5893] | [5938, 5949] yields -0.08 mag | 1.12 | 1.15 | 1.14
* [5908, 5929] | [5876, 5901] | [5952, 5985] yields -0.04 mag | 1.12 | 1.14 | 1.13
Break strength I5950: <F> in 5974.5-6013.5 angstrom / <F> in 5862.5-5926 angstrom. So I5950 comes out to 1.03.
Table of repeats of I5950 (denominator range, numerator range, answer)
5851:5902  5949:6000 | 1.00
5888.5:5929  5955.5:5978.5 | 1.02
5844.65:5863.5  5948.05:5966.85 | 0.95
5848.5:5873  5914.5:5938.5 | 0.98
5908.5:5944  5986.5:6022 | 1.04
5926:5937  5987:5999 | 1.07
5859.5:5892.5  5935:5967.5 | 0.94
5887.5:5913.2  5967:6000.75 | 1.08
